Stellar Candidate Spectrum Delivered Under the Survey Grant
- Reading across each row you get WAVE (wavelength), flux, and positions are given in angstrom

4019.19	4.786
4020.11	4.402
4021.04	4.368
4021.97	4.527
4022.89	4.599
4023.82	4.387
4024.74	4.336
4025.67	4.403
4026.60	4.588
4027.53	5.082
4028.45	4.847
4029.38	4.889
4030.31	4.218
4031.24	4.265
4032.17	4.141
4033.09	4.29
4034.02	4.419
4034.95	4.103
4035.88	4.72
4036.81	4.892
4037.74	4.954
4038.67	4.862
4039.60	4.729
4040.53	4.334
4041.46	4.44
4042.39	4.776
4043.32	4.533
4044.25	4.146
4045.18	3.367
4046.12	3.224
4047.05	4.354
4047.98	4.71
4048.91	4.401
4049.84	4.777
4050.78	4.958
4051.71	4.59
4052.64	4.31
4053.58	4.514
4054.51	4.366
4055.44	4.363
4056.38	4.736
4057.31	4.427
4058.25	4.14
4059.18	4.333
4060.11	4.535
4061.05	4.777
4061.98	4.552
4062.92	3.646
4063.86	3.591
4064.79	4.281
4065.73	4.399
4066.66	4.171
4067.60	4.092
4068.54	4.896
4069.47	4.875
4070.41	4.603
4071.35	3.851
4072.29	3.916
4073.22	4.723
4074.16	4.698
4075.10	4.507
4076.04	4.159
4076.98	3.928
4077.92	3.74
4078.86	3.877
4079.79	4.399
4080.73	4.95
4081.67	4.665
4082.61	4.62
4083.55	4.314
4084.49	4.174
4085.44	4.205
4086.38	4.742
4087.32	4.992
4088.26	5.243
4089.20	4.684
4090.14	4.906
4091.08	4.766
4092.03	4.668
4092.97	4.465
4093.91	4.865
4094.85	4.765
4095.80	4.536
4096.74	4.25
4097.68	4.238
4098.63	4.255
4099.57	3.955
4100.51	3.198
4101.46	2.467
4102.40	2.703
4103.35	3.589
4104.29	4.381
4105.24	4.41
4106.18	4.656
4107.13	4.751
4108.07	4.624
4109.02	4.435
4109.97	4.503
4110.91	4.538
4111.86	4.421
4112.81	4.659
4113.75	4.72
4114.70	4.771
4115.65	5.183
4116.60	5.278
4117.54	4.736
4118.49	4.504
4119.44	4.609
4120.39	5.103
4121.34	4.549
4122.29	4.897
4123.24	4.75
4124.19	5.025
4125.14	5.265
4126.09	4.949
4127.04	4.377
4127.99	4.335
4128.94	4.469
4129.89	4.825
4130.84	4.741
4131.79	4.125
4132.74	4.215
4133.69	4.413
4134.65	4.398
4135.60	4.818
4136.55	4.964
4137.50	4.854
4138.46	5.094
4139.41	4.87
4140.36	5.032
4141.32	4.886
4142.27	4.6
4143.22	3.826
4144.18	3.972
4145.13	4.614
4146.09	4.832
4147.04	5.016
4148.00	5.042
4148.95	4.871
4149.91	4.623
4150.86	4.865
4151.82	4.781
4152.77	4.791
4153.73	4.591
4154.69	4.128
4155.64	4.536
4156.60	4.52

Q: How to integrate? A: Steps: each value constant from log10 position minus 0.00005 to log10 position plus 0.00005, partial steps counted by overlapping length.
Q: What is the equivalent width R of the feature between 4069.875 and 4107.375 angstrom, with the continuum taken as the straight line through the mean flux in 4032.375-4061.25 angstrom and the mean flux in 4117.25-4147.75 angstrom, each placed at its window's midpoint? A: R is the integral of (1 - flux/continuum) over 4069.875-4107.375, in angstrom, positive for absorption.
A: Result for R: 2.0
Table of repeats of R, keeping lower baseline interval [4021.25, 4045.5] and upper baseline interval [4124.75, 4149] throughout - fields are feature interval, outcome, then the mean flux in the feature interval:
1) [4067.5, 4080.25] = 0.7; 4.31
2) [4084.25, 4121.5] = 1.2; 4.46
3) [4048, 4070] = 0.5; 4.43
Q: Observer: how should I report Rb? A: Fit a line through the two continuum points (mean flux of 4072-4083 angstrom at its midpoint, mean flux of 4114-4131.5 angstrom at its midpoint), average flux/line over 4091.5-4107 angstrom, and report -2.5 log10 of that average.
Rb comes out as 0.12 mag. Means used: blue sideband 4.36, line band 4.1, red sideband 4.79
